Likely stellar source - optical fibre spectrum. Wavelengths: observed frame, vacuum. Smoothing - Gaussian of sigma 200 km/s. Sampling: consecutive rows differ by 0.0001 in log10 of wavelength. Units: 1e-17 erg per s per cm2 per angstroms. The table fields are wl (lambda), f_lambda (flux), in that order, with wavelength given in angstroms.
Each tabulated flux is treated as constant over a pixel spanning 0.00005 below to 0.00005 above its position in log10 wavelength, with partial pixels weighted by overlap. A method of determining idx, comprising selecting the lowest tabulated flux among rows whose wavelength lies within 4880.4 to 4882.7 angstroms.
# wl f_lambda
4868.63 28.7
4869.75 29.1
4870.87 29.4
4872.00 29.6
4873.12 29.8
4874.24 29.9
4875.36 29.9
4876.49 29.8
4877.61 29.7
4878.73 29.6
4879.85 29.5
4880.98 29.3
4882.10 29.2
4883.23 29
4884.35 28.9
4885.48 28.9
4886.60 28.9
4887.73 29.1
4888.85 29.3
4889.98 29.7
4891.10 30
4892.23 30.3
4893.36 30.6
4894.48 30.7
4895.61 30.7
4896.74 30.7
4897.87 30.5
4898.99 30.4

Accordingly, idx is 29.2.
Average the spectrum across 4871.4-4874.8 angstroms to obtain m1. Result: 29.7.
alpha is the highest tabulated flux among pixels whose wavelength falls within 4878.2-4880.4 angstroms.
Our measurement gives 29.6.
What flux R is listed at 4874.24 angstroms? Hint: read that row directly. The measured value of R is 29.9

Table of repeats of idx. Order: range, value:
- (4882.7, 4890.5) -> 28.9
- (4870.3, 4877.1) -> 29.4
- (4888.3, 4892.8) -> 29.3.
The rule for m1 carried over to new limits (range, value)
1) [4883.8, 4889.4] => 29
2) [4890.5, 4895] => 30.4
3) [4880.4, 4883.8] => 29.1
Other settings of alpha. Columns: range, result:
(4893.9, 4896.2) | 30.7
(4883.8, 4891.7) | 30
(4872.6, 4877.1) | 29.9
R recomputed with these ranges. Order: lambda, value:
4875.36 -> 29.9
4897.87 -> 30.5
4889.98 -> 29.7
